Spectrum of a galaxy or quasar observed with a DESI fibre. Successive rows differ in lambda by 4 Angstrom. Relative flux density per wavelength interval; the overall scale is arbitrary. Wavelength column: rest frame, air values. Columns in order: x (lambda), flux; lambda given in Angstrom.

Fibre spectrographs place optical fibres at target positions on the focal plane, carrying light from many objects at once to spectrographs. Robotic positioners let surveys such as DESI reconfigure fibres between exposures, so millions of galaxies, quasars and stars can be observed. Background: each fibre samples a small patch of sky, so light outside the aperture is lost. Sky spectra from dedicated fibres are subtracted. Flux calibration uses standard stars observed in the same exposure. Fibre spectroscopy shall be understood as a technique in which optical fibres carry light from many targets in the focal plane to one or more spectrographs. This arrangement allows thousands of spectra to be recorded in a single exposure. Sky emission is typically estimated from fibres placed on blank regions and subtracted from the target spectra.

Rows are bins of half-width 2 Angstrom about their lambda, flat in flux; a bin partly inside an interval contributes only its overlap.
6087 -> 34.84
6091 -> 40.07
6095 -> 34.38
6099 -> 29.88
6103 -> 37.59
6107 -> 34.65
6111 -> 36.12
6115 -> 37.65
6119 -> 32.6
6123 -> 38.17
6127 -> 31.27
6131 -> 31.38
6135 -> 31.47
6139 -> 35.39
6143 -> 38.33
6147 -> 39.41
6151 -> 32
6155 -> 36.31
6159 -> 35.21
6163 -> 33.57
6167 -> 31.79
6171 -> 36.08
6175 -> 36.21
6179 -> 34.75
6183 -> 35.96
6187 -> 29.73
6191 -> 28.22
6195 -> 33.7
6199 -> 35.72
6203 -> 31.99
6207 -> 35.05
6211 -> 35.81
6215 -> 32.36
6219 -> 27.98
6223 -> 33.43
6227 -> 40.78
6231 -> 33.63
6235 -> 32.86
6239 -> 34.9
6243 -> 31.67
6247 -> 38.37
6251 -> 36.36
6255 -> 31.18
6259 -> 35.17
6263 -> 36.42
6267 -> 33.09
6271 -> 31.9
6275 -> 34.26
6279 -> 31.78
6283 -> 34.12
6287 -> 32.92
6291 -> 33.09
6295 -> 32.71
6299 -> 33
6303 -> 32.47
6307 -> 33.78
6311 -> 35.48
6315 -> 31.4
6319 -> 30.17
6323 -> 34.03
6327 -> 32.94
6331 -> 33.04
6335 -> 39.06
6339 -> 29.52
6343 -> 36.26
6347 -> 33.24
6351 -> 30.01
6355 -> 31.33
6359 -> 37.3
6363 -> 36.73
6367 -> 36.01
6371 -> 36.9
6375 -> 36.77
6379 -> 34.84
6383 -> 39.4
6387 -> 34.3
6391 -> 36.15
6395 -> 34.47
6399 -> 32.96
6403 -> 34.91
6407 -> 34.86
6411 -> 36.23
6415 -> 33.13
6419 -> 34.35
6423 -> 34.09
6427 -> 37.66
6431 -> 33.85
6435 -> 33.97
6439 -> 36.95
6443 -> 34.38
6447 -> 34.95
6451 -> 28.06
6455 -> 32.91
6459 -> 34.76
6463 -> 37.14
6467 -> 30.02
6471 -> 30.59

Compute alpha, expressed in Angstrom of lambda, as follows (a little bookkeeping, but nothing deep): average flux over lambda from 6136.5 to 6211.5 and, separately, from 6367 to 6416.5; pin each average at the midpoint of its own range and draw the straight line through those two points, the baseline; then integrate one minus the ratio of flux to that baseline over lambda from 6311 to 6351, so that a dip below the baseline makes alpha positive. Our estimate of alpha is 2.2 Angstrom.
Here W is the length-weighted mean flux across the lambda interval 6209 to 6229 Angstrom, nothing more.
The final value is 34.1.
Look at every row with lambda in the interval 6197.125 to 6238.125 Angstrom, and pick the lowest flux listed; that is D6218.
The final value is 27.98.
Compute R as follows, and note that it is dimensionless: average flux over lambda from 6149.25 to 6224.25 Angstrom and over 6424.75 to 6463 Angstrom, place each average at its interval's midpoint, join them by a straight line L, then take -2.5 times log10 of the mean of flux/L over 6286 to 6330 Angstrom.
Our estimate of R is 0.03 mag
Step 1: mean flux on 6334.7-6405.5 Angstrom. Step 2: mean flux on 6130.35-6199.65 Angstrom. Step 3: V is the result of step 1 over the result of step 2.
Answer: 1.02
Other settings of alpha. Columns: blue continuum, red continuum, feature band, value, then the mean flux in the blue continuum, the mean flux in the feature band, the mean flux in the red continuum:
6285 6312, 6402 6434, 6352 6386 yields -1.7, 33.3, 35.9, 34.9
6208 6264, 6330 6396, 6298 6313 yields 0.4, 34.3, 33.7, 35.1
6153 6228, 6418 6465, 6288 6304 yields 0.6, 33.8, 32.8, 34.4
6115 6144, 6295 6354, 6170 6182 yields -0.6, 34.2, 35.7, 33.1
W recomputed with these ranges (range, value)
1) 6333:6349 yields 34.5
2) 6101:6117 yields 36.5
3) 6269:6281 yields 32.6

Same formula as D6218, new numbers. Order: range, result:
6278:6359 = 29.52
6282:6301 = 32.71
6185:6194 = 28.22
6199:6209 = 31.99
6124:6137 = 31.27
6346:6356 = 30.01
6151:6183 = 31.79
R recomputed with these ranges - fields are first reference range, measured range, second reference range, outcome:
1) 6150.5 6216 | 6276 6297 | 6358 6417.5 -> 0.06 mag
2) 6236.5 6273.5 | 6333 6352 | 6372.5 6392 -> 0.06 mag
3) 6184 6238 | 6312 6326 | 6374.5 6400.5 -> 0.08 mag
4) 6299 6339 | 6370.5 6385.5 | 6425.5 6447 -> -0.08 mag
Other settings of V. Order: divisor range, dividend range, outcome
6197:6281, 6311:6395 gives 1.01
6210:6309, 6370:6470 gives 1.03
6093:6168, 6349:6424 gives 1.01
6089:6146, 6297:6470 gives 0.98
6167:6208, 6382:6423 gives 1.04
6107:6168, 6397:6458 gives 0.98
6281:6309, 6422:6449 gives 1.06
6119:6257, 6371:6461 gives 1.02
